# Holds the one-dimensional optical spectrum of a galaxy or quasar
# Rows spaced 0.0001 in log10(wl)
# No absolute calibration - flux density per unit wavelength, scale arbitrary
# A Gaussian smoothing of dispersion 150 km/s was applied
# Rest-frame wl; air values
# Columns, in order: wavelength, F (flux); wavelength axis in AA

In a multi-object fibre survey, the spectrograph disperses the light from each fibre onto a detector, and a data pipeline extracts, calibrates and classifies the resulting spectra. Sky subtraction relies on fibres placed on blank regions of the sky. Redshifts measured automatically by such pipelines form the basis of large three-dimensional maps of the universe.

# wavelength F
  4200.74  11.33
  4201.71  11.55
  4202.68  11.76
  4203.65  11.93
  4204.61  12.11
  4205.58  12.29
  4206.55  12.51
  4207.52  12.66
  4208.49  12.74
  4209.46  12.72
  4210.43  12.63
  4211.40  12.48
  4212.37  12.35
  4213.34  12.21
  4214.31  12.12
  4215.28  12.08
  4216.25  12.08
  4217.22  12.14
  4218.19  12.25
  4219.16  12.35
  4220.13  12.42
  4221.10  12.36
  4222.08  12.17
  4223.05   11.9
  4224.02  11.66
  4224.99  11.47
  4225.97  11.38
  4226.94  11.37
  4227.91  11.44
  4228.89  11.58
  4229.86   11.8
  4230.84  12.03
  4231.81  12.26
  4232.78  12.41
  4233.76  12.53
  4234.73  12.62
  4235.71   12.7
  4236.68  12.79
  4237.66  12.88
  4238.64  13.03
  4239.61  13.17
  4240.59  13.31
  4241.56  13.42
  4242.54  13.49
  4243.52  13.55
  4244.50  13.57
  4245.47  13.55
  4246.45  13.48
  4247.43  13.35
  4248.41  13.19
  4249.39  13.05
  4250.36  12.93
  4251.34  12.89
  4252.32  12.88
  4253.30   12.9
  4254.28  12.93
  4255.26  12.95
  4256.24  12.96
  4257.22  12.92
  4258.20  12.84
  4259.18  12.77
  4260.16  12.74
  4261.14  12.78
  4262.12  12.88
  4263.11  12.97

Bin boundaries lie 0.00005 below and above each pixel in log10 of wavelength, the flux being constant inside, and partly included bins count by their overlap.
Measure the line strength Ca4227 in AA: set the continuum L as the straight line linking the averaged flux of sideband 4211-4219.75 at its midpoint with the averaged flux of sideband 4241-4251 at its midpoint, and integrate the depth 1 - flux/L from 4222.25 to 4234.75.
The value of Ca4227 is 0.8 AA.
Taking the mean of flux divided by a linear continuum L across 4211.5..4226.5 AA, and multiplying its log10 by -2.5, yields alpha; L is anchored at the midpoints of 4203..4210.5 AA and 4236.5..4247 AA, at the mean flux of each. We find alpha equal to 0.06 mag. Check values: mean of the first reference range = 12.4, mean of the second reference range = 13.3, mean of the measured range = 12.1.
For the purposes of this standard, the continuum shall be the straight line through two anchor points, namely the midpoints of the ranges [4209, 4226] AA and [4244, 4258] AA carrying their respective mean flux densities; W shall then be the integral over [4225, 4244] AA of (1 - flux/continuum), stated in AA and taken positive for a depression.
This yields 0.2 AA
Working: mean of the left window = 12.2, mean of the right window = 13.1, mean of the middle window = 12.5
